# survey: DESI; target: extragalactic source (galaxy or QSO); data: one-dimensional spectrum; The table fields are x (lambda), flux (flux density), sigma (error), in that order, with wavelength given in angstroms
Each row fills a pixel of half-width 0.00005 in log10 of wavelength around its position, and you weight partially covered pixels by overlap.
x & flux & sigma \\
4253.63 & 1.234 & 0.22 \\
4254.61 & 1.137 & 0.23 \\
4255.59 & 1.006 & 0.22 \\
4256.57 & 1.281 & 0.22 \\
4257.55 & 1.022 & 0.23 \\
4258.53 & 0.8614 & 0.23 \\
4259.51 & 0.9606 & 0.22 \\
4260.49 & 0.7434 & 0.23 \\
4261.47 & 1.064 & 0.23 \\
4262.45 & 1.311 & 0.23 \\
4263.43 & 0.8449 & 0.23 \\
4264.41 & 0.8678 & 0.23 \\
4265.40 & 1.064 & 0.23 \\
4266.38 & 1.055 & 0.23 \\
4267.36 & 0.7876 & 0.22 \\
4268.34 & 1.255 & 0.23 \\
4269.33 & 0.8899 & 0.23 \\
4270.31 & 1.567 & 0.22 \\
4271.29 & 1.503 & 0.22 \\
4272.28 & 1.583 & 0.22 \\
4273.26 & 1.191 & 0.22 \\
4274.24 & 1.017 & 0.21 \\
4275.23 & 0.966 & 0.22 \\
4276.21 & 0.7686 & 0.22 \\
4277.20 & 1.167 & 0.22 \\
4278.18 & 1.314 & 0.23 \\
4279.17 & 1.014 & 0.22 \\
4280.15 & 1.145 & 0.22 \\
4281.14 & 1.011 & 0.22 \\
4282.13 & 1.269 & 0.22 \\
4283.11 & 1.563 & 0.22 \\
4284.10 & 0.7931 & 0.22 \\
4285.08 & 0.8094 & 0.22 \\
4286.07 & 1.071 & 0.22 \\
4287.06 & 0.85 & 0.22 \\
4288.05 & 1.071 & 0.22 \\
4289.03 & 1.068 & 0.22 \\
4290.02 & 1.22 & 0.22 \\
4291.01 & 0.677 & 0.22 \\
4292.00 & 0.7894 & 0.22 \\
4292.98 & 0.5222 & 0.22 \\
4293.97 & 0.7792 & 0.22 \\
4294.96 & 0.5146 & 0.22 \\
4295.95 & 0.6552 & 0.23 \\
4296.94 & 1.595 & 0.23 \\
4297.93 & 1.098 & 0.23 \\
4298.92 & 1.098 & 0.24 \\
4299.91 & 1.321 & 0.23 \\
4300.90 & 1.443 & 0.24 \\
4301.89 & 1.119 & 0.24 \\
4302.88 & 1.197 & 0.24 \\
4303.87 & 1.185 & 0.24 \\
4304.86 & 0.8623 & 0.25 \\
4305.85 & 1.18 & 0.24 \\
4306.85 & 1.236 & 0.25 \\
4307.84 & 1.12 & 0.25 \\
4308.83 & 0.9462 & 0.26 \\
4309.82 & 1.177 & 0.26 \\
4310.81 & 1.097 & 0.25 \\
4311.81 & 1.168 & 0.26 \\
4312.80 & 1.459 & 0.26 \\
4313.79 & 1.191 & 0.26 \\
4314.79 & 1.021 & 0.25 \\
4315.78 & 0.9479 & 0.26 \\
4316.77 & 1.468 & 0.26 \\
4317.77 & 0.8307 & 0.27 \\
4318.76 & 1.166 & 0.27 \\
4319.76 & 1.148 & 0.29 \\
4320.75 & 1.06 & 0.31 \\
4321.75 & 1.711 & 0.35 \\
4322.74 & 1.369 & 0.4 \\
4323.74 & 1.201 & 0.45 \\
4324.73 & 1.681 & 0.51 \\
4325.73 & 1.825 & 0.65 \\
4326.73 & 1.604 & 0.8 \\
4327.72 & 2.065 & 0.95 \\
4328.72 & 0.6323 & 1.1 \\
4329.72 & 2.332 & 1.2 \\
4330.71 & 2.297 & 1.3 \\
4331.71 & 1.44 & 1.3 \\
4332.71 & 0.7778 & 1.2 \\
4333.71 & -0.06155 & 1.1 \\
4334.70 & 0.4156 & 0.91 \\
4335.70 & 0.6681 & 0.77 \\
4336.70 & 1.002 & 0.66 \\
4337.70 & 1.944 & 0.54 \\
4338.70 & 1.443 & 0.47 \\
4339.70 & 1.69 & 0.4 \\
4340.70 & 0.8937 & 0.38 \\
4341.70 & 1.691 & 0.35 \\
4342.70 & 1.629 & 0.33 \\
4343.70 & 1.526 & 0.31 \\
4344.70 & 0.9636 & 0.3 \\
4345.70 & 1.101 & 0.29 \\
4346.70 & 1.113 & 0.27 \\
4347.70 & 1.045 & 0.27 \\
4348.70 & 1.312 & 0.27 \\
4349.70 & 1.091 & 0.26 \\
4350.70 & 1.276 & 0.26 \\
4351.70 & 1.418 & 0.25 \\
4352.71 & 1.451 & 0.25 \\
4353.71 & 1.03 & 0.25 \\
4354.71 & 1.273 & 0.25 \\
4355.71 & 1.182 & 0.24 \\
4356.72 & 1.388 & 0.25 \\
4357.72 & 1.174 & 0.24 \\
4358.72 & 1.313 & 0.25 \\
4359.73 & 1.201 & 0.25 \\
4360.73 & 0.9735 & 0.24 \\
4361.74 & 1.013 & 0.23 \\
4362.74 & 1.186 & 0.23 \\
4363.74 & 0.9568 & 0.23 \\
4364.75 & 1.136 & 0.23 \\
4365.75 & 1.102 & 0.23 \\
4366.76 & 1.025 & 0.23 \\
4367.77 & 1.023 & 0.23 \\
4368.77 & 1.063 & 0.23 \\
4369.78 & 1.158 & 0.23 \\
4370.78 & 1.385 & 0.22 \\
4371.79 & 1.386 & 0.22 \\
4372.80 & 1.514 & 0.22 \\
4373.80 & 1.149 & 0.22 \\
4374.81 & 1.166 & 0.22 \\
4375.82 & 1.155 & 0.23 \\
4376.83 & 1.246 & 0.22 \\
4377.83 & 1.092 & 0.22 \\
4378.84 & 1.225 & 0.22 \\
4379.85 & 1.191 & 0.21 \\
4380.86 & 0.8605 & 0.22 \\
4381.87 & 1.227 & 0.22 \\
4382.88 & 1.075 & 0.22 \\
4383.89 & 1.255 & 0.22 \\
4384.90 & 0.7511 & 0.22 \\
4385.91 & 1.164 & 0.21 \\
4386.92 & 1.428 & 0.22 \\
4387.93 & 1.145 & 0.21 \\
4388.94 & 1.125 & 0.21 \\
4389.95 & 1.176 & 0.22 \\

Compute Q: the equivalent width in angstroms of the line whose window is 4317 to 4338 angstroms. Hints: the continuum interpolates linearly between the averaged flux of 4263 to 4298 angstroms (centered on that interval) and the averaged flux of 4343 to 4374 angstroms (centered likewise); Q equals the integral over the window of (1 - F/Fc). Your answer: -2.9 angstroms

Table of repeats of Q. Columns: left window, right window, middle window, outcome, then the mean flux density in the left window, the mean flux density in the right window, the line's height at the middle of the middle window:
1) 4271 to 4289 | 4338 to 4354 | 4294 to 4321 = 1.7 angstroms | 1.11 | 1.3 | 1.19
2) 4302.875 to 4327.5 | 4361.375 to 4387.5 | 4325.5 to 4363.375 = -2.1 angstroms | 1.24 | 1.15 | 1.2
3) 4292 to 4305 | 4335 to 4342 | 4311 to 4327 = -1.8 angstroms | 1.03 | 1.3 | 1.16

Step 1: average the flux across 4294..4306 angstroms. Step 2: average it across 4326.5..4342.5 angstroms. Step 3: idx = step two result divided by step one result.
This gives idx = 1.2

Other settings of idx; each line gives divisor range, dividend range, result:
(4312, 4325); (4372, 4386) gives 0.93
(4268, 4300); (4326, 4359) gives 1.21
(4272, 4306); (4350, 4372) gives 1.13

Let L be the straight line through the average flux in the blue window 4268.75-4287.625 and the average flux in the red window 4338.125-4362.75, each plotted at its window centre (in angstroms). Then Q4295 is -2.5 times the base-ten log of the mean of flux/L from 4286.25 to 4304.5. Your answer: 0.15 mag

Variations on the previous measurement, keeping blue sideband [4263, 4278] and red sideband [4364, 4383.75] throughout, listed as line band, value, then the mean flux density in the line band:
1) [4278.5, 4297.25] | 0.16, 0.966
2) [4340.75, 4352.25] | -0.11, 1.27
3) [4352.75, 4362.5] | -0.03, 1.19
